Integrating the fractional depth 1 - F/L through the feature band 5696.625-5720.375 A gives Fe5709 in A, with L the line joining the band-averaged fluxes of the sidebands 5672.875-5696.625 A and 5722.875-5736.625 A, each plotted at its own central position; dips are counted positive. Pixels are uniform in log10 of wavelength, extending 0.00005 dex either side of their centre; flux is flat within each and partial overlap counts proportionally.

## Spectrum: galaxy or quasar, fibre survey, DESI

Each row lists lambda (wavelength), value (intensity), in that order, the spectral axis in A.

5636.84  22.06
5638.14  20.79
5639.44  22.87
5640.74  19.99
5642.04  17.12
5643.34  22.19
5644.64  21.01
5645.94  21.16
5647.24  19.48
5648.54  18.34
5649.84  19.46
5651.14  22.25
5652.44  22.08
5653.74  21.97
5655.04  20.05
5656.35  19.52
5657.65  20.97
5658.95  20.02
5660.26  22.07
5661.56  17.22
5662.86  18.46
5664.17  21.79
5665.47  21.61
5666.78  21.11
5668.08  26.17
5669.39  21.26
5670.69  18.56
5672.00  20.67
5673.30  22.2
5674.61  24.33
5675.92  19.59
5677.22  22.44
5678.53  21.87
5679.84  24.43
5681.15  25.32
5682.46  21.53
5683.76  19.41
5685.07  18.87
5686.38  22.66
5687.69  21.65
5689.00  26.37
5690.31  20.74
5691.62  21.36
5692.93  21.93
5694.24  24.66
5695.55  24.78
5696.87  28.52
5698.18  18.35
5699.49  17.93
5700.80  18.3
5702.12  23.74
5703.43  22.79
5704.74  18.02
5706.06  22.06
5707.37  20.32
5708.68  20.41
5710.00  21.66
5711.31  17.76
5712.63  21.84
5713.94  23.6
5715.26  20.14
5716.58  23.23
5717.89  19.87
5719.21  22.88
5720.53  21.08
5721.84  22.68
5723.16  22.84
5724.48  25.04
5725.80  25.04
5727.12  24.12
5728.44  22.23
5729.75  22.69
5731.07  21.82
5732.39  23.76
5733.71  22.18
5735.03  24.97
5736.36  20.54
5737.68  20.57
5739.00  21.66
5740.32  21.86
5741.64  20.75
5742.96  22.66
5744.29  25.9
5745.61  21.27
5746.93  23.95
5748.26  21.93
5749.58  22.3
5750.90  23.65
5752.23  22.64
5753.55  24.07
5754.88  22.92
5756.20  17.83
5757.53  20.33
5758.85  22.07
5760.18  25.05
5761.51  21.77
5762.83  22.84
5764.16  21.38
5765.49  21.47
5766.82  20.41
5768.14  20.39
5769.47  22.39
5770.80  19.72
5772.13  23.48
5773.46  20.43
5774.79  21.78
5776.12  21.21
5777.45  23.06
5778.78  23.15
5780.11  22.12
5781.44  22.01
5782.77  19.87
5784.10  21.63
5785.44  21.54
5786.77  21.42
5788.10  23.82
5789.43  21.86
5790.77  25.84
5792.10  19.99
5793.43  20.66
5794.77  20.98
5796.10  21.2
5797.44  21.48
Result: 1.94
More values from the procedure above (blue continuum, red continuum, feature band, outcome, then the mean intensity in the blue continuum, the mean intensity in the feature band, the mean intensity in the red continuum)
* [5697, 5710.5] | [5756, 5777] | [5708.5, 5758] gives -2.8 A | 20.7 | 22.3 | 21.5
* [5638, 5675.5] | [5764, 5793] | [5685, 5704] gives -1.0 A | 20.8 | 22.3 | 21.8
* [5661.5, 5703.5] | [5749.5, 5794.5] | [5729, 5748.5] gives -0.5 A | 21.9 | 22.4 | 21.9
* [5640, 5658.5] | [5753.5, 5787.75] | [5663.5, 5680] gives -1.0 A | 20.4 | 21.9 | 21.7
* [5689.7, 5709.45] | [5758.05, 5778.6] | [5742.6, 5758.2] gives -0.5 A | 21.6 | 22.4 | 21.9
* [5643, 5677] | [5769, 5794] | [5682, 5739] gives -1.7 A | 20.9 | 22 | 21.9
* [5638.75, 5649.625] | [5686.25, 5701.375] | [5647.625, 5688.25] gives 0.0 A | 20.2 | 21.2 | 22.3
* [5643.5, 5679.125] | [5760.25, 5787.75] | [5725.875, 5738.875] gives -0.7 A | 21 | 22.6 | 21.7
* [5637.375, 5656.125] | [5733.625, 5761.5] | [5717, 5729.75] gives -0.6 A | 20.6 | 22.9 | 22.3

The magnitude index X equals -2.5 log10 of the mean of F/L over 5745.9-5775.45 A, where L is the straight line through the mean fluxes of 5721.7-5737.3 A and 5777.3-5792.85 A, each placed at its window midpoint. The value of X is 0.03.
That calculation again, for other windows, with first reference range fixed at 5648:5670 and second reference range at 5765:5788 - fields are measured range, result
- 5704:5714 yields 0.031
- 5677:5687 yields -0.053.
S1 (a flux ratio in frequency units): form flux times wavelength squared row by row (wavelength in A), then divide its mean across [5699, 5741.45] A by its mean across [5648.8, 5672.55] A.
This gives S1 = 1.1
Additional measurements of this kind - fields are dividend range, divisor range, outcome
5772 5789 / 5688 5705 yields 1.02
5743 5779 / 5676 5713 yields 1.04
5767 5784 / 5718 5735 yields 0.96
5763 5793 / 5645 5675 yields 1.09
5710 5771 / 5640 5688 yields 1.08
